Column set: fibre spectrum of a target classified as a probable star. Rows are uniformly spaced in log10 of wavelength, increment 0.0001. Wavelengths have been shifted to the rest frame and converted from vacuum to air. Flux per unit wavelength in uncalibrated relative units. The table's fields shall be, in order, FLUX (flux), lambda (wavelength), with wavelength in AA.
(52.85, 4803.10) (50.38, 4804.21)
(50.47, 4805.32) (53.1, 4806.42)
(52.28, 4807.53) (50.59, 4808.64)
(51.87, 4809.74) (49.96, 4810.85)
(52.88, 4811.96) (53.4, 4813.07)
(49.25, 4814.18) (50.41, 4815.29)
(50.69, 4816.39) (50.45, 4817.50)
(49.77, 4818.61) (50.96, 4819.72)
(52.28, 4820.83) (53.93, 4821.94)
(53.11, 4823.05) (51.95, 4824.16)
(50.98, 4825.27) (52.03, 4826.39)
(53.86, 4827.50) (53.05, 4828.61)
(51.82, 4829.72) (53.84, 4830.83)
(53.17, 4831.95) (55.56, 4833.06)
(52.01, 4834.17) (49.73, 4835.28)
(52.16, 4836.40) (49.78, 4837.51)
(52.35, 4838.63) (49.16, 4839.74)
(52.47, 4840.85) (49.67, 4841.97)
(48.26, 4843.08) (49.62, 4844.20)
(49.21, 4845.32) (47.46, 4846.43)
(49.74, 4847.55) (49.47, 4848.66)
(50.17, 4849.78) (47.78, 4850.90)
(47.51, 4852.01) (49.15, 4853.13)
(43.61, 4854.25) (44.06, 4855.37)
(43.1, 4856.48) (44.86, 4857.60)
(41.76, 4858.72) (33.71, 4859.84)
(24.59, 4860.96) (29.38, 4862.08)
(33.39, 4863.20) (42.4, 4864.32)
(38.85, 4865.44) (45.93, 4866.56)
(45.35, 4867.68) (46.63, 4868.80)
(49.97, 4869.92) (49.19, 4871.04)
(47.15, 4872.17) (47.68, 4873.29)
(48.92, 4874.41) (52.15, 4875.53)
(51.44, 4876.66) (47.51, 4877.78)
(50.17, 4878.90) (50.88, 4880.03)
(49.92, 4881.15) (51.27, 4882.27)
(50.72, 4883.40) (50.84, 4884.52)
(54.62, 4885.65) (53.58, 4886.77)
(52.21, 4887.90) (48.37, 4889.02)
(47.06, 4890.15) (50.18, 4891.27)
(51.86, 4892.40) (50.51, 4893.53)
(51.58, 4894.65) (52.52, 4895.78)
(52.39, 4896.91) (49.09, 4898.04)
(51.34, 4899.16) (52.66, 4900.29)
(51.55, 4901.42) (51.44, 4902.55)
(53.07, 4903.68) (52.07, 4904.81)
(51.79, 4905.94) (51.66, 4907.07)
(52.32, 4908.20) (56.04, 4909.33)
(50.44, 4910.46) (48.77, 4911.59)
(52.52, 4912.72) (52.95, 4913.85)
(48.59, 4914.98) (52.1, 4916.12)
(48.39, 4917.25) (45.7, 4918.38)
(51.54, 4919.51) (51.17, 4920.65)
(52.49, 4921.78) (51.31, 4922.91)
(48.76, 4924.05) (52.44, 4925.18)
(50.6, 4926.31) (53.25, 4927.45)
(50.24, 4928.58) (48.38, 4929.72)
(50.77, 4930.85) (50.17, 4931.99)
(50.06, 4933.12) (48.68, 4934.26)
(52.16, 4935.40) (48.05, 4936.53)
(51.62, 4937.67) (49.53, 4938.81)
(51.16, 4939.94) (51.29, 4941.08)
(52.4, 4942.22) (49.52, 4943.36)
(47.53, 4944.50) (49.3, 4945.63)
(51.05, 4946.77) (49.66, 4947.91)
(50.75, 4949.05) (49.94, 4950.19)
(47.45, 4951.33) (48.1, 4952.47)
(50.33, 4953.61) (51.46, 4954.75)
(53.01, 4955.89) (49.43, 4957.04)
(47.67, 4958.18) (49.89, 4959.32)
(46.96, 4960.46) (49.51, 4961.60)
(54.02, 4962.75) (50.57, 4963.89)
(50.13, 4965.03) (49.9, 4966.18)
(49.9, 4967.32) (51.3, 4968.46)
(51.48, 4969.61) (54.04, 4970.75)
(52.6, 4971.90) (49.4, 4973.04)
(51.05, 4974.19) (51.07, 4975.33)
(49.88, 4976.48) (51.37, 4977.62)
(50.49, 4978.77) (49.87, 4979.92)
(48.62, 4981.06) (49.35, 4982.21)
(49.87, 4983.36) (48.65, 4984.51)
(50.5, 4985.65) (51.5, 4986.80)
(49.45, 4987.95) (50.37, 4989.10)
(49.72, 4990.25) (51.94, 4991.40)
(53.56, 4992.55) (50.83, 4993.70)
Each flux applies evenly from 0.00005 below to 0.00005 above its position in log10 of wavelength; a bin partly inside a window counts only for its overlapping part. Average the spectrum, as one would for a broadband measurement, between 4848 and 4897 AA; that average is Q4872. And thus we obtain 46.9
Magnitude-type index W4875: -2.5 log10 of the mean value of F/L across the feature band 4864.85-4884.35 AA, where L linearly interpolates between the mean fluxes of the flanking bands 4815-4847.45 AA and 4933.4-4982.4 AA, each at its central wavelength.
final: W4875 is 0.05 mag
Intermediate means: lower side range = 51.4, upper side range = 50.3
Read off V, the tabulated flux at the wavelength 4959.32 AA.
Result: 49.89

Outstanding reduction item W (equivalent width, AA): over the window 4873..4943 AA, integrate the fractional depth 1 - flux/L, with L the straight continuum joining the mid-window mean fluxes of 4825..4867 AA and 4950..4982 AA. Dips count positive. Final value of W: -3.17 AA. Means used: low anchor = 46.9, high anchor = 50.3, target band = 50.9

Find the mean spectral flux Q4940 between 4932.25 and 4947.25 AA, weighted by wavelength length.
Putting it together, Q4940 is 50.2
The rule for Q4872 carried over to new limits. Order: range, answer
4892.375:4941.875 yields 51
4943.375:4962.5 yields 49.6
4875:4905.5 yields 51.1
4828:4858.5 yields 49.5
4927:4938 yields 50.3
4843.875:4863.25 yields 43.4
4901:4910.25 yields 52.4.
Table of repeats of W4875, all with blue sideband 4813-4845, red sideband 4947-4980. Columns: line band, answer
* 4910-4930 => 0.00 mag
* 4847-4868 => 0.21 mag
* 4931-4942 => 0.01 mag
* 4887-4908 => -0.01 mag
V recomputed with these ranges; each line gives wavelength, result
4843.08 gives 48.26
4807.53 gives 52.28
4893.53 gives 50.51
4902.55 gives 51.44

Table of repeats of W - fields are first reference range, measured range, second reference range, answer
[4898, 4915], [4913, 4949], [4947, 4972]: 0.5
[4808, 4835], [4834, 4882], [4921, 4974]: 4.7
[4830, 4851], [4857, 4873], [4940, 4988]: 3.0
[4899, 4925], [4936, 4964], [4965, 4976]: 0.6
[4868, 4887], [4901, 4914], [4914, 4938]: -0.5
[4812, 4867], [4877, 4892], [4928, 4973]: -0.5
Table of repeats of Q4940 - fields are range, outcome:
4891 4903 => 51.4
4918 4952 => 50.3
